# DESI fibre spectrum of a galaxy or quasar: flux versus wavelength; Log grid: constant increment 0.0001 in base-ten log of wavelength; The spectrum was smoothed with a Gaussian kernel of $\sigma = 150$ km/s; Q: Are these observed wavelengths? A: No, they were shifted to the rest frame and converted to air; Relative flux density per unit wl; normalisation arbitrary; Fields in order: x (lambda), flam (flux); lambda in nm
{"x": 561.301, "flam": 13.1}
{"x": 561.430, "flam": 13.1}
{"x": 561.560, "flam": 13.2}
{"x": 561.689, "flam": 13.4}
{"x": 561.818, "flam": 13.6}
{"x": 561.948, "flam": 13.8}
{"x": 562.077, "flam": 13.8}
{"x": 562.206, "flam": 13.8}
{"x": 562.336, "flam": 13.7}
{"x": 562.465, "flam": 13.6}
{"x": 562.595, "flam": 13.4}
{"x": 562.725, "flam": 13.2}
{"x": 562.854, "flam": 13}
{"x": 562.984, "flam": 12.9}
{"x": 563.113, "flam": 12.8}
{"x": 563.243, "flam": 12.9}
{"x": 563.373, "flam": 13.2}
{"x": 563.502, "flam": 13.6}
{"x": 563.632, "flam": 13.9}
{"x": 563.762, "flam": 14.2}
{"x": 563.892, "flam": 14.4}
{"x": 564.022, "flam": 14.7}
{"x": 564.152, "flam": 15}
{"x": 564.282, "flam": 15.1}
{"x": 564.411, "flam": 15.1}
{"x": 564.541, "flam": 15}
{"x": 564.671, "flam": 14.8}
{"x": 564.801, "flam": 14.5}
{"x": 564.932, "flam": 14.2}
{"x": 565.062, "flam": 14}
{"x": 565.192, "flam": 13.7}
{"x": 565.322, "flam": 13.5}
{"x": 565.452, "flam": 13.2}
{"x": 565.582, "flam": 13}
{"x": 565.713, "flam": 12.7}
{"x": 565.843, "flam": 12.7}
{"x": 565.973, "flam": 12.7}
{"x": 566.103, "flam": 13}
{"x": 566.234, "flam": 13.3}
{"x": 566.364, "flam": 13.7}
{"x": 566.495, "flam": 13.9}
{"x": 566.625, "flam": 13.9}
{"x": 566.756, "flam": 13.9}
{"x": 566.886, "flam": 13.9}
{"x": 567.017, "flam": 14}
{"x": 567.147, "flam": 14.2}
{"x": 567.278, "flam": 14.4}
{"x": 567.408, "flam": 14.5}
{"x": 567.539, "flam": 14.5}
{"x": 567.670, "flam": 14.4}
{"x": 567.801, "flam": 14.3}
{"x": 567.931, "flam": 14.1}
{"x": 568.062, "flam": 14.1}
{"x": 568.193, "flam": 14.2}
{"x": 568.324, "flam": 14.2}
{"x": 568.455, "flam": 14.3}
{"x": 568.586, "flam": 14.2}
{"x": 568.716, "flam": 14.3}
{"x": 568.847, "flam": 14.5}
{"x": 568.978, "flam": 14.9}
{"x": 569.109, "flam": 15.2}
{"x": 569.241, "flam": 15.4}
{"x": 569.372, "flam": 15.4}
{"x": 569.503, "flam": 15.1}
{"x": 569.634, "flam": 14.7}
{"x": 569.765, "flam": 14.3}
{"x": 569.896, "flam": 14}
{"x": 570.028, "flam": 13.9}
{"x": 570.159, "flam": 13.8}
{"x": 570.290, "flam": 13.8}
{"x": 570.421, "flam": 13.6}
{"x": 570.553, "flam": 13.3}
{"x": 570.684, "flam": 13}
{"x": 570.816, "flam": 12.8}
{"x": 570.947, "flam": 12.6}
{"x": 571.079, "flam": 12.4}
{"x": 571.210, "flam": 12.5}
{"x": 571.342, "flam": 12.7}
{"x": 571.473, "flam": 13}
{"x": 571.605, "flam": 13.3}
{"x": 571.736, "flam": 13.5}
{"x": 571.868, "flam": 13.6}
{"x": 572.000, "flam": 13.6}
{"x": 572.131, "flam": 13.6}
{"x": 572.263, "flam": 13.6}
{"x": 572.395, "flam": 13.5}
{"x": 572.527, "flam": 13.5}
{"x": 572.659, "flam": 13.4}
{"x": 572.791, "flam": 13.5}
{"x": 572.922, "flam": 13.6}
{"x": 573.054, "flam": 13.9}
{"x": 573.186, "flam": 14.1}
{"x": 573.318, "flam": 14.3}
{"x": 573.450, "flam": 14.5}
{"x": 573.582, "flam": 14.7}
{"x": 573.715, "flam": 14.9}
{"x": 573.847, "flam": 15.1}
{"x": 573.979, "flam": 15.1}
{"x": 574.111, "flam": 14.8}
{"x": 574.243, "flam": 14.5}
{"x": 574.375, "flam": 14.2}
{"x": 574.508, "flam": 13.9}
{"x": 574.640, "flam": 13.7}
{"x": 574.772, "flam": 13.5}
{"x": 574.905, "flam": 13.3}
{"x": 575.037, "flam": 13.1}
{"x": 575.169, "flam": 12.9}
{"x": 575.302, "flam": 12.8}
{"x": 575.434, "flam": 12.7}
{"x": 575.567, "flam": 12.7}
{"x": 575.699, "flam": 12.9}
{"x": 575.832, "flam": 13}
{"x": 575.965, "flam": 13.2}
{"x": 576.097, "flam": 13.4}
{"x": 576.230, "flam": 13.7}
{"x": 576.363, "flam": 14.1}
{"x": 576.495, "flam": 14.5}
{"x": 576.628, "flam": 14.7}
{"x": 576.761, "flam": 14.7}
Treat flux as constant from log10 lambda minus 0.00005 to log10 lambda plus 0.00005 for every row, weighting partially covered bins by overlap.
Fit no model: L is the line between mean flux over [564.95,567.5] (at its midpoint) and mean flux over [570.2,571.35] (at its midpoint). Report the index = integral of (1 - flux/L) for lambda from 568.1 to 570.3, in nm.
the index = -0.214 nm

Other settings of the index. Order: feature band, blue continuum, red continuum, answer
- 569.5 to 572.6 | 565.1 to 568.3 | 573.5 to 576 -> 0.066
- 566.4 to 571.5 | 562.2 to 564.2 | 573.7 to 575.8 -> -0.127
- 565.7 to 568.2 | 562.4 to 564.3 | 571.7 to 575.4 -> -0.014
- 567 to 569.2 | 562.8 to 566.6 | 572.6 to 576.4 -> -0.101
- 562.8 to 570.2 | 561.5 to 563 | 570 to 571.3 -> -0.423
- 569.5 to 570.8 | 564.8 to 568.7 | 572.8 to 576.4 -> -0.003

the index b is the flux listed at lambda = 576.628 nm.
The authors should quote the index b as 14.7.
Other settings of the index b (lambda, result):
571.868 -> 13.6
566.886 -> 13.9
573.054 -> 13.9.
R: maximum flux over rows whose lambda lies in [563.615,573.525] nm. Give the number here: 15.4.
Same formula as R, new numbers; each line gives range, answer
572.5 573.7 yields 14.7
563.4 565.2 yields 15.1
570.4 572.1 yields 13.6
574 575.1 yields 14.8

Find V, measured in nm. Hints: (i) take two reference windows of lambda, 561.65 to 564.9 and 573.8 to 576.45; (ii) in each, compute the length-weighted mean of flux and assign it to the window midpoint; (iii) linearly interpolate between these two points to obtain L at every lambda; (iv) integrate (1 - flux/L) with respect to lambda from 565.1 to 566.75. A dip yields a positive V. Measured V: 0.06 nm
